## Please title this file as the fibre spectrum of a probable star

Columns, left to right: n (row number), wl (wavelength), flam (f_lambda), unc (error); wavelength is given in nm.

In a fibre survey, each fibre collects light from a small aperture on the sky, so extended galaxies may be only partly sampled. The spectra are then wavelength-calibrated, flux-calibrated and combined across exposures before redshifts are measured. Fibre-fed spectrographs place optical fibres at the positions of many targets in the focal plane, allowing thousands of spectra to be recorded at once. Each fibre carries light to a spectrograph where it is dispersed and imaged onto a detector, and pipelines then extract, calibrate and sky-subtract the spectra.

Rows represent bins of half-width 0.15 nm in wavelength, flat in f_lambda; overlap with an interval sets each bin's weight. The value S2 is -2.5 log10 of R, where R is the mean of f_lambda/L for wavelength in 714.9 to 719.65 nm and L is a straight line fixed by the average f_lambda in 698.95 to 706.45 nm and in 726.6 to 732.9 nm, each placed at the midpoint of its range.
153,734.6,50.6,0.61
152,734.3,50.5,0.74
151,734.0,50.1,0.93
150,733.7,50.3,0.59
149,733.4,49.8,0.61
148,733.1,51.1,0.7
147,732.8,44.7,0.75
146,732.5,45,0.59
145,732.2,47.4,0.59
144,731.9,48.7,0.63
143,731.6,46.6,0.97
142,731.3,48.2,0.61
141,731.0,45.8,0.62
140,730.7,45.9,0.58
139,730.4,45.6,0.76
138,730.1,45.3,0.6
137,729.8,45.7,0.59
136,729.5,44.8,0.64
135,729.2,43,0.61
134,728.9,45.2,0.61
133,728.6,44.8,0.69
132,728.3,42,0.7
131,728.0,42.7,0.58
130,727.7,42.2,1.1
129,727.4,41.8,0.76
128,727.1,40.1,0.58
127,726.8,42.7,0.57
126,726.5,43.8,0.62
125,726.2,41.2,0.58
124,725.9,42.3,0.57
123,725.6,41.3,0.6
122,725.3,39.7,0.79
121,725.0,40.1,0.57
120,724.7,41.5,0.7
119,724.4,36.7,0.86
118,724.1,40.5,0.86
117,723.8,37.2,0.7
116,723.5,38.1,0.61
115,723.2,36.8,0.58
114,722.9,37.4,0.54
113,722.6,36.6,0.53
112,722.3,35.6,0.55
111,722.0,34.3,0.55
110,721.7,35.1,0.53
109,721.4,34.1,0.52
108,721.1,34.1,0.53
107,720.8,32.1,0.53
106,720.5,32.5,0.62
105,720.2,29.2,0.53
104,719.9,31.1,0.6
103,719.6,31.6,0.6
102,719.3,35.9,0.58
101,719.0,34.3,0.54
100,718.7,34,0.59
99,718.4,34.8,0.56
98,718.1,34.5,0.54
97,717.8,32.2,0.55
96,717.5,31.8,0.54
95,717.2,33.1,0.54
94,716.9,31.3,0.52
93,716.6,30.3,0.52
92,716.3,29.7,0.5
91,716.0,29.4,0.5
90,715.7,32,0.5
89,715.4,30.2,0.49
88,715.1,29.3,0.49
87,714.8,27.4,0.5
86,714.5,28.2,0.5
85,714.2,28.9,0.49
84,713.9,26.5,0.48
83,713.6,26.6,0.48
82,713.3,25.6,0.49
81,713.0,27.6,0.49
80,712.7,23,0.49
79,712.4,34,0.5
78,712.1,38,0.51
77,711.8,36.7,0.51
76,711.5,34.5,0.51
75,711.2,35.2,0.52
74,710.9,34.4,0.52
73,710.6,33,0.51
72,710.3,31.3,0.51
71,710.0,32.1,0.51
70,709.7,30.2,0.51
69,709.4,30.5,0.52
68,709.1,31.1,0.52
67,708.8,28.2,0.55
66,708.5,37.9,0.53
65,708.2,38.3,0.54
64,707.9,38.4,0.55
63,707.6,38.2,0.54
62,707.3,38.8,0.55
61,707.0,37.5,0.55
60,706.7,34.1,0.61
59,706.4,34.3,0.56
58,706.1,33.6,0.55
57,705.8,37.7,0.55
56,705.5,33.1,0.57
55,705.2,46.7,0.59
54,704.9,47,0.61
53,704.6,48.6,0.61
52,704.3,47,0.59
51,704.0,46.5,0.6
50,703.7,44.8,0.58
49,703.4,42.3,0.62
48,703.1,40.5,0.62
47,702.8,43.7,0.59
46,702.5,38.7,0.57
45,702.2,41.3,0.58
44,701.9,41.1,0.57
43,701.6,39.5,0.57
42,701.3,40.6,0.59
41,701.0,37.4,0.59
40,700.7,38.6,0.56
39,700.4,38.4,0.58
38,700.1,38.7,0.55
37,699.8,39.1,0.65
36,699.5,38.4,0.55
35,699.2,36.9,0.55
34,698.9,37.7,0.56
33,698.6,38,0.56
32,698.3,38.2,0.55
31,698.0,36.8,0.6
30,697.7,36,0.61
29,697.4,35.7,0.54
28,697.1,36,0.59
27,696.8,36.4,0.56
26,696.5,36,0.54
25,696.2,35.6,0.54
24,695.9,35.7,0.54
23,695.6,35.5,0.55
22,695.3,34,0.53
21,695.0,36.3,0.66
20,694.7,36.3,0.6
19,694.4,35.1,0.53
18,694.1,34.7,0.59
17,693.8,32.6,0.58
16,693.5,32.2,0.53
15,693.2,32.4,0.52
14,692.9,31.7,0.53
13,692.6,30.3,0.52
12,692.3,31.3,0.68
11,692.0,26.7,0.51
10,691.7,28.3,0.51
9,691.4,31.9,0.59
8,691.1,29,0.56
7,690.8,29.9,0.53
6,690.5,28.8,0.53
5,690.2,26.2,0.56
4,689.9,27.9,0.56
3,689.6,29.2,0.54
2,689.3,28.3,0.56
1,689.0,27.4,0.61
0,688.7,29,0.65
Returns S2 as 0.31 mag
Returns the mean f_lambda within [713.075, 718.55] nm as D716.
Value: 30.1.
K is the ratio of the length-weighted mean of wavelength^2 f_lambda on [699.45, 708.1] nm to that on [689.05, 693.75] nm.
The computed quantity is 1.40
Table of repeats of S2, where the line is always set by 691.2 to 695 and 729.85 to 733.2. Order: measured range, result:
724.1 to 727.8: 0.09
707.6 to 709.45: 0.10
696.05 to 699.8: -0.09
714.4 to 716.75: 0.34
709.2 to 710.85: 0.22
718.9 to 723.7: 0.24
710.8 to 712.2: 0.10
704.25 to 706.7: -0.10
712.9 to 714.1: 0.44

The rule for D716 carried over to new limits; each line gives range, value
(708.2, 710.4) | 32.1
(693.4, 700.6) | 36.3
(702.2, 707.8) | 40.7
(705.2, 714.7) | 33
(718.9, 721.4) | 32.7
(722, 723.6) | 36.6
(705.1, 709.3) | 36.1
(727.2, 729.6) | 43.2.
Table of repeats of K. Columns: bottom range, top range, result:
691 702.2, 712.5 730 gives 1.07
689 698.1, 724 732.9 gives 1.48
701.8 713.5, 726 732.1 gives 1.28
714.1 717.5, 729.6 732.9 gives 1.61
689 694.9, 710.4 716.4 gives 1.06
